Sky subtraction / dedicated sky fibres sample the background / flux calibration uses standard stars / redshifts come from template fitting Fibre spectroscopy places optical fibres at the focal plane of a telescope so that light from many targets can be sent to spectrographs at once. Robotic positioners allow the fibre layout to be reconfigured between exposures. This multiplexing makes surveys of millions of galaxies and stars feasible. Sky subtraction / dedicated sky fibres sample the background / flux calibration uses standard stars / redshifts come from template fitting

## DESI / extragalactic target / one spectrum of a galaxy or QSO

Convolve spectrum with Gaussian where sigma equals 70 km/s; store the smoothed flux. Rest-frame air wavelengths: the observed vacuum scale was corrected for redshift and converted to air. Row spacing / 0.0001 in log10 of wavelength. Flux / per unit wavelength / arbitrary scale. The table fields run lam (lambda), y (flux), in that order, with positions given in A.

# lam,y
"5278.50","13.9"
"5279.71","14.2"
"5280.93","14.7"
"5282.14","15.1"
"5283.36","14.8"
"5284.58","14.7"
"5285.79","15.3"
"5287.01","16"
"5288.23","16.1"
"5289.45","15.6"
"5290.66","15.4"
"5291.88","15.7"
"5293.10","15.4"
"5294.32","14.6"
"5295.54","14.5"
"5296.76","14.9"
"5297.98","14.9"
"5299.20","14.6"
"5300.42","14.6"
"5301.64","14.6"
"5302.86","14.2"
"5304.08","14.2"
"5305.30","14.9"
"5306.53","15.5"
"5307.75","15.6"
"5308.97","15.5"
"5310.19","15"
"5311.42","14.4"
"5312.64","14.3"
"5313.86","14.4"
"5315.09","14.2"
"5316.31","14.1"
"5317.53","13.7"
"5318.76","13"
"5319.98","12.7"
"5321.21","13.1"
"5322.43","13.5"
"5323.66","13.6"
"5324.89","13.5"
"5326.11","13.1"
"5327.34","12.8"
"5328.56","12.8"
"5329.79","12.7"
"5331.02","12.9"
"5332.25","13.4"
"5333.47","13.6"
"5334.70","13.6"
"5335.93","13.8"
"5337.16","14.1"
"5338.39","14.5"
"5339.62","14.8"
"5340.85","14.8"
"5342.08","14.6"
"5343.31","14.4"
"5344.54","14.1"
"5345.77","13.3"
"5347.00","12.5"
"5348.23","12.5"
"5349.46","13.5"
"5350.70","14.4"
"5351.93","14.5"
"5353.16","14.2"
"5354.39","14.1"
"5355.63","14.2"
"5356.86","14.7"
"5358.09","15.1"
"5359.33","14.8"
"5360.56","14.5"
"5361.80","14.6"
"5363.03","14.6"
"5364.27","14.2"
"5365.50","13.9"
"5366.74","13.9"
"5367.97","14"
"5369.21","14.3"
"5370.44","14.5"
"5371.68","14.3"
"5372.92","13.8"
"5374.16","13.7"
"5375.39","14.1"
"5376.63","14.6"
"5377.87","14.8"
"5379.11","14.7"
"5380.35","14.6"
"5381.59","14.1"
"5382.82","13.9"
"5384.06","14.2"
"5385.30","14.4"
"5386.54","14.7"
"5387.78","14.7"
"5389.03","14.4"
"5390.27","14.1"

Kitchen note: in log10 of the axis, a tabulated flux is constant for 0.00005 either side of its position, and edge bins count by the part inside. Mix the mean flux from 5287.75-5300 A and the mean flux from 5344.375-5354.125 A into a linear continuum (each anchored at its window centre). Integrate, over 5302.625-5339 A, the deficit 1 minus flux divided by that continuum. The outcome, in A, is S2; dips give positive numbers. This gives 1.3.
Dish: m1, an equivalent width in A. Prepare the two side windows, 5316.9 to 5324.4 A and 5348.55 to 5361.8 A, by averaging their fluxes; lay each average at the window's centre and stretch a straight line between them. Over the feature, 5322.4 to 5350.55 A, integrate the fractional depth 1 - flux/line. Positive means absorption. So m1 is 0.3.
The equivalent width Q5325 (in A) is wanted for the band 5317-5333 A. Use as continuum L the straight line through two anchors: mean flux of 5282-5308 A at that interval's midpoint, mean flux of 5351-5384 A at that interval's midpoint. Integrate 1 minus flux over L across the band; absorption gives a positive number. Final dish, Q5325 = 1.7 A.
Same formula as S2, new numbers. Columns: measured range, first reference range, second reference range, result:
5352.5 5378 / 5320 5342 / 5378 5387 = -0.4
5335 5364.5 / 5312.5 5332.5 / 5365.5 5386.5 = -0.8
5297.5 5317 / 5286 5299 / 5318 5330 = -0.6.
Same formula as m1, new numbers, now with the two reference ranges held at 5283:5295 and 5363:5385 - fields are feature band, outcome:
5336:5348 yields 0.5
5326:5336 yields 1.1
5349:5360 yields 0.1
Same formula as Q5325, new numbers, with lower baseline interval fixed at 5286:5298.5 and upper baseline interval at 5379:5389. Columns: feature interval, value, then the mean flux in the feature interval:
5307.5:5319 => 0.5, 14.4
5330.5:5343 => 0.7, 14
